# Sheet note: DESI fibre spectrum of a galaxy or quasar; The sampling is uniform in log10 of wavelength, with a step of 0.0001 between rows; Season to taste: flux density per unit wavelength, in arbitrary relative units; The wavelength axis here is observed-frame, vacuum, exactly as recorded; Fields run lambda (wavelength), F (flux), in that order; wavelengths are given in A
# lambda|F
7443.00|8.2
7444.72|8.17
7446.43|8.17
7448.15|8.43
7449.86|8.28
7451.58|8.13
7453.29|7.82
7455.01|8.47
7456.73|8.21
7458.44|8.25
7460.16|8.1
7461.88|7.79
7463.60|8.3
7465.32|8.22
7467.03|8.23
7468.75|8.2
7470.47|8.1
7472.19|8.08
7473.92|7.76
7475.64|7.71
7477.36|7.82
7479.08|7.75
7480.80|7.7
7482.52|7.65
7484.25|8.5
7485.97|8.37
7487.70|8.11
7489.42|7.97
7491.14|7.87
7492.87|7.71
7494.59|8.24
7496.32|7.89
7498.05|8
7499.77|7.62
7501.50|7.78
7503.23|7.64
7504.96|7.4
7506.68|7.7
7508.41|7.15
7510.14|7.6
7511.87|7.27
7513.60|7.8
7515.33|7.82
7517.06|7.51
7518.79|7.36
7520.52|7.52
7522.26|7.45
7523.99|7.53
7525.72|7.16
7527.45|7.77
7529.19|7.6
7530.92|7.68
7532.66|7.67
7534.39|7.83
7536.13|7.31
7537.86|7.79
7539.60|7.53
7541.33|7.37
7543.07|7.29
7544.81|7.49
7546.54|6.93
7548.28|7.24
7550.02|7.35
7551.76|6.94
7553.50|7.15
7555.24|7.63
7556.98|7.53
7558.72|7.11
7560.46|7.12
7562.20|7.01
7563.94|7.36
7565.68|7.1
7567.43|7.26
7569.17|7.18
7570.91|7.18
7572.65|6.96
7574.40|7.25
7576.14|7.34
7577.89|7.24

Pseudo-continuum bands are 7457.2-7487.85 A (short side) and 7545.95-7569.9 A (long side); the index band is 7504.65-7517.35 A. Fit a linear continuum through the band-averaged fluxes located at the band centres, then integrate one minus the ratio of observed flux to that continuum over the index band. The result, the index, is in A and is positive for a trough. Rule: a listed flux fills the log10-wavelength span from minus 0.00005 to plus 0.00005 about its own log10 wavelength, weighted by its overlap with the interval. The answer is 0.2 A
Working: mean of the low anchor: 8.04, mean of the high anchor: 7.21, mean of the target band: 7.54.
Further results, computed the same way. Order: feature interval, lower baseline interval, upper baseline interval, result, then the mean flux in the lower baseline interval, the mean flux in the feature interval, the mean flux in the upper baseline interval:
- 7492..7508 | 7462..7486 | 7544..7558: 0.0 A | 8.01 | 7.76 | 7.28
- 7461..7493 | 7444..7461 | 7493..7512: -0.2 A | 8.21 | 8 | 7.68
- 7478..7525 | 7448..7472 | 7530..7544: 0.6 A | 8.17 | 7.74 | 7.56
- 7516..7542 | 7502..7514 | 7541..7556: -0.6 A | 7.51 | 7.54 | 7.26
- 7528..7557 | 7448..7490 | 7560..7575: -0.2 A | 8.07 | 7.43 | 7.16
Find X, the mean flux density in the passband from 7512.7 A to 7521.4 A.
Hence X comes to 7.6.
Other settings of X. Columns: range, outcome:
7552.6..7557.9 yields 7.43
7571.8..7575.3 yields 7.1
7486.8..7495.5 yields 7.98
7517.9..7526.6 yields 7.41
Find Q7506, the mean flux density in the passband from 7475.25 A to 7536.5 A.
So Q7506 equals 7.71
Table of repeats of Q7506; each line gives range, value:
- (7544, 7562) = 7.24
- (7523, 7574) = 7.35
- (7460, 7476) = 8.06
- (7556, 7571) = 7.21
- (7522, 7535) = 7.59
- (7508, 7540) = 7.55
